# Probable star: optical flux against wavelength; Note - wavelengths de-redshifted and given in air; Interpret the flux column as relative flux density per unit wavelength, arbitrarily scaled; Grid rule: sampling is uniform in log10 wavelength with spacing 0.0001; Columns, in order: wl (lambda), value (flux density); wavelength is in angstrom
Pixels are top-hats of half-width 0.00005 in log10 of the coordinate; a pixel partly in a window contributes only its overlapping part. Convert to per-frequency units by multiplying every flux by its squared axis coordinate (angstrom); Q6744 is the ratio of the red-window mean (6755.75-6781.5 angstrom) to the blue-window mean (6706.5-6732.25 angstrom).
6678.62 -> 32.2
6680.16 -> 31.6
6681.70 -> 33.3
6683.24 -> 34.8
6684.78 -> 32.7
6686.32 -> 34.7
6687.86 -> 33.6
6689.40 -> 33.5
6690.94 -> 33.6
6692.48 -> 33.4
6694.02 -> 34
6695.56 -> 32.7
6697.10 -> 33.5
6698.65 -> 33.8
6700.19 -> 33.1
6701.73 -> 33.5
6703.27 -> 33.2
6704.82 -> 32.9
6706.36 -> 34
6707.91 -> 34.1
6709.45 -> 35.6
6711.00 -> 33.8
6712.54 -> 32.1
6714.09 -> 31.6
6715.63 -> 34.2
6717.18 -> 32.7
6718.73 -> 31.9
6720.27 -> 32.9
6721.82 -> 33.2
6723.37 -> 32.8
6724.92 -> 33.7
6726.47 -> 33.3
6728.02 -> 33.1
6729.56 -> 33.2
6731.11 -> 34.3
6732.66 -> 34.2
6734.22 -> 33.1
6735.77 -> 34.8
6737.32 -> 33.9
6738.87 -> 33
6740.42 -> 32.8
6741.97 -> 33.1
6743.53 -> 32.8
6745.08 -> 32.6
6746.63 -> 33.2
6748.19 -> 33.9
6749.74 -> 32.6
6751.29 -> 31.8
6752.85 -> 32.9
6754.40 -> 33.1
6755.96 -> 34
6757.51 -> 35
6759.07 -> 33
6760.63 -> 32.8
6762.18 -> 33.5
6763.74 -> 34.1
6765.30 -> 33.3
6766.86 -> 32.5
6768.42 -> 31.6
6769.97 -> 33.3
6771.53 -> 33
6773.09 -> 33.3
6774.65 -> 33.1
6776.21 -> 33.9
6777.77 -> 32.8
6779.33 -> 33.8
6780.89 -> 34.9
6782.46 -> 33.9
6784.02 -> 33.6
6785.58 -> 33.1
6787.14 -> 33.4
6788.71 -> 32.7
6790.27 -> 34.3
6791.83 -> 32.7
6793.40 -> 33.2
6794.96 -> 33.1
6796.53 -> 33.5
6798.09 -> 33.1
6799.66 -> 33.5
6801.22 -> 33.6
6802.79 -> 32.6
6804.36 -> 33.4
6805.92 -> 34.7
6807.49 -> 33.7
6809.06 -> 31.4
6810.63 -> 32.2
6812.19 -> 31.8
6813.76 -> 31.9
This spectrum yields 1.0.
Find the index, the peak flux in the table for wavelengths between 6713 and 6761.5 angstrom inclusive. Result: 35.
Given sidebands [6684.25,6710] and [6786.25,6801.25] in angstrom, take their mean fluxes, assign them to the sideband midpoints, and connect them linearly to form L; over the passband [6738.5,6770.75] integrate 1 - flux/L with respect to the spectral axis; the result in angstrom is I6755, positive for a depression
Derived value 0.3 angstrom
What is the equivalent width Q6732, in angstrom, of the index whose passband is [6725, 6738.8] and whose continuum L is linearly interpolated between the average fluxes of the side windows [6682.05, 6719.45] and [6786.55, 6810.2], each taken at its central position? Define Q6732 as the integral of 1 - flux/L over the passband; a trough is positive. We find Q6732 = -0.1 angstrom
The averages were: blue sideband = 33.5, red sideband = 33.2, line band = 33.7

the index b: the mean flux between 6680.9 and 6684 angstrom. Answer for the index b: 34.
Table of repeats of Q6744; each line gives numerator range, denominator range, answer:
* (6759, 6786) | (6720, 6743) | 1.01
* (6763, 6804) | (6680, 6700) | 1.02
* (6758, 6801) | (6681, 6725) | 1.02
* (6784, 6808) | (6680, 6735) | 1.03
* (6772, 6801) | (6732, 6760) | 1.02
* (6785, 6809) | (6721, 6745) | 1.02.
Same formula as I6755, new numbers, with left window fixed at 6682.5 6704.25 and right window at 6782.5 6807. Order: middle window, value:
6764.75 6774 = 0.2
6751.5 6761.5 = 0.0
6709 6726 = 0.2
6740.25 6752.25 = 0.2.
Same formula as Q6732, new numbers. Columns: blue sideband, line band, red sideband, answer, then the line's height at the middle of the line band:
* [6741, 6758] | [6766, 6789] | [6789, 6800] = 0.0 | 33.3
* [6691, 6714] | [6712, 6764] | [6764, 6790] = 0.3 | 33.4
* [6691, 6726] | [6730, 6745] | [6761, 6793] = -0.1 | 33.3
